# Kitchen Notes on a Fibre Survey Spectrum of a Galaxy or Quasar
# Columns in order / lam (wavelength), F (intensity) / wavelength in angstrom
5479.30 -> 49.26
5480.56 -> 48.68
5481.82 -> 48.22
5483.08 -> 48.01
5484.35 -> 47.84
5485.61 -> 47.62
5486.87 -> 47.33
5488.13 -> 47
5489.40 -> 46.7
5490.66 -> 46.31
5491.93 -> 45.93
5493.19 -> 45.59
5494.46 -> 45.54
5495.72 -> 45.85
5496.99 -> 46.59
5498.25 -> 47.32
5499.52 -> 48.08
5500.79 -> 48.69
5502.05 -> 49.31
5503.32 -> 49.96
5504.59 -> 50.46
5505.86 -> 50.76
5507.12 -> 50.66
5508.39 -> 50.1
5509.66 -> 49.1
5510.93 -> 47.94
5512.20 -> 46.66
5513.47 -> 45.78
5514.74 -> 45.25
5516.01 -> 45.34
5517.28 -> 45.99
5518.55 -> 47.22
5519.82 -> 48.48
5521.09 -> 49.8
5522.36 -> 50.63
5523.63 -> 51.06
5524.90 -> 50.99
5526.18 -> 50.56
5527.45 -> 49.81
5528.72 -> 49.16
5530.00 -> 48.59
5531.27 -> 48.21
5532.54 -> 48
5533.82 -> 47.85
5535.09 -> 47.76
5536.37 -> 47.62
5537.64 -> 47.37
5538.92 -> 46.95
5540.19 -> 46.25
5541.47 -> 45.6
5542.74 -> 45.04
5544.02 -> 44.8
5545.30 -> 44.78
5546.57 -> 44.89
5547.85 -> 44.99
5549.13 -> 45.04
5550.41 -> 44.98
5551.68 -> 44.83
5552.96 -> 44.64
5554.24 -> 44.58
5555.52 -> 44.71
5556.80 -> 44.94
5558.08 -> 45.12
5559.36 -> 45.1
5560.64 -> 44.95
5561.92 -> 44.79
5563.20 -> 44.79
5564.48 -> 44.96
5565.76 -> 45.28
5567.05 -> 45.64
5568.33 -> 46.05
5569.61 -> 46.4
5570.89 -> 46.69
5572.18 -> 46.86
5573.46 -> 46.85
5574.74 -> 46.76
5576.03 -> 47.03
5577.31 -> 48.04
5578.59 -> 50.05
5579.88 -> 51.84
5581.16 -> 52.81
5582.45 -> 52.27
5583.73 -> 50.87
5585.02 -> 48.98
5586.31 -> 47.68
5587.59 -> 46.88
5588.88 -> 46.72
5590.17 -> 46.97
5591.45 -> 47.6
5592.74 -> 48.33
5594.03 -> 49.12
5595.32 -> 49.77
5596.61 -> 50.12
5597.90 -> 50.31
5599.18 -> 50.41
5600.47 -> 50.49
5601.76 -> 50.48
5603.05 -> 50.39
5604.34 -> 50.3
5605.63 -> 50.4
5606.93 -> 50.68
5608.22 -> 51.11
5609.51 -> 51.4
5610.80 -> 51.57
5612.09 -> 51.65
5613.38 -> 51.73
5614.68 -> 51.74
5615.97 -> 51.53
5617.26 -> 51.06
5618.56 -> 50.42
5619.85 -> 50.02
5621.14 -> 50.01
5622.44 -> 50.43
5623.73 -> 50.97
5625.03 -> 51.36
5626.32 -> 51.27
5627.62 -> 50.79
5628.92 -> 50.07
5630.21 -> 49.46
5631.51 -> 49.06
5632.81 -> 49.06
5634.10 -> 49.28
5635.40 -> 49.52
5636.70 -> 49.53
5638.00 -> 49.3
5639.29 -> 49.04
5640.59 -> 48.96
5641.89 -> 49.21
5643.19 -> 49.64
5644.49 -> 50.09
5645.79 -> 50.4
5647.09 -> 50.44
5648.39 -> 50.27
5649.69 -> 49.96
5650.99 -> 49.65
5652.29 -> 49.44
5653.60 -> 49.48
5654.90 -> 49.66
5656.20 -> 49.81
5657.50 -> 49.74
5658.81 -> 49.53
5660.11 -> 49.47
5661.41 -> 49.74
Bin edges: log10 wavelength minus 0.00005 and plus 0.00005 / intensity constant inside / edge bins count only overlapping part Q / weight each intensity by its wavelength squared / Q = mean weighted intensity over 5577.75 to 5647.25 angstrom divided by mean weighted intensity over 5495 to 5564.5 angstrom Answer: 1.09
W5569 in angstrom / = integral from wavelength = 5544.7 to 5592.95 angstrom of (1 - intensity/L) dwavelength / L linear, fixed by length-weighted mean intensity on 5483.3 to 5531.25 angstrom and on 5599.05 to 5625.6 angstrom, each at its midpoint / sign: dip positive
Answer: 2.9 angstrom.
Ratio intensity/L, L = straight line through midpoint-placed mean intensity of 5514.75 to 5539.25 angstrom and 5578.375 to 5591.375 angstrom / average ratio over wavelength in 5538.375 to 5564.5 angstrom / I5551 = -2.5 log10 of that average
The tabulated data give 0.09 mag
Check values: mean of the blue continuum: 48.4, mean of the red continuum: 49.4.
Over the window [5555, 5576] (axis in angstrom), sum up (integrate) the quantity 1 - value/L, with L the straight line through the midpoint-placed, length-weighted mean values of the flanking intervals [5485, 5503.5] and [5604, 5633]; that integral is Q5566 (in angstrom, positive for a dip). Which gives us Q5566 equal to 1.5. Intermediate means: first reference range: 47.1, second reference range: 50.7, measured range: 45.7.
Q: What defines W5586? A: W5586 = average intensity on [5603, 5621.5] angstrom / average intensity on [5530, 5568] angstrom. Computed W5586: 1.11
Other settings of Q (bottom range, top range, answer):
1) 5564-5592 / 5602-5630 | 1.08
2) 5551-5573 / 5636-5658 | 1.13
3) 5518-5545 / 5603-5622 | 1.09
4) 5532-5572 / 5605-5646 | 1.13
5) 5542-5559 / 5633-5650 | 1.14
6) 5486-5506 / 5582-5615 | 1.09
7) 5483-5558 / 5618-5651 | 1.10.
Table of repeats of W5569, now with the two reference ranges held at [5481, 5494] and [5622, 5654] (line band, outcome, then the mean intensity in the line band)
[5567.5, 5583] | 0.09 angstrom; 48.4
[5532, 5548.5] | 0.60 angstrom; 46.3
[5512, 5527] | -0.18 angstrom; 48.2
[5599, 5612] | -0.40 angstrom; 50.8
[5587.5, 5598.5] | 0.12 angstrom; 48.5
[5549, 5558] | 0.65 angstrom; 44.8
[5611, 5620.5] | -0.33 angstrom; 51.2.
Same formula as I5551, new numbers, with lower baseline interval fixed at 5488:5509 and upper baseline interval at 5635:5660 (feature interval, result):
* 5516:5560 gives 0.03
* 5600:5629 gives -0.03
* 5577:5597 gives -0.01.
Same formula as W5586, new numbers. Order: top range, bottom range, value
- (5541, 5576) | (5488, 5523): 0.95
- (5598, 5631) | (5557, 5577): 1.11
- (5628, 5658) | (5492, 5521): 1.04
